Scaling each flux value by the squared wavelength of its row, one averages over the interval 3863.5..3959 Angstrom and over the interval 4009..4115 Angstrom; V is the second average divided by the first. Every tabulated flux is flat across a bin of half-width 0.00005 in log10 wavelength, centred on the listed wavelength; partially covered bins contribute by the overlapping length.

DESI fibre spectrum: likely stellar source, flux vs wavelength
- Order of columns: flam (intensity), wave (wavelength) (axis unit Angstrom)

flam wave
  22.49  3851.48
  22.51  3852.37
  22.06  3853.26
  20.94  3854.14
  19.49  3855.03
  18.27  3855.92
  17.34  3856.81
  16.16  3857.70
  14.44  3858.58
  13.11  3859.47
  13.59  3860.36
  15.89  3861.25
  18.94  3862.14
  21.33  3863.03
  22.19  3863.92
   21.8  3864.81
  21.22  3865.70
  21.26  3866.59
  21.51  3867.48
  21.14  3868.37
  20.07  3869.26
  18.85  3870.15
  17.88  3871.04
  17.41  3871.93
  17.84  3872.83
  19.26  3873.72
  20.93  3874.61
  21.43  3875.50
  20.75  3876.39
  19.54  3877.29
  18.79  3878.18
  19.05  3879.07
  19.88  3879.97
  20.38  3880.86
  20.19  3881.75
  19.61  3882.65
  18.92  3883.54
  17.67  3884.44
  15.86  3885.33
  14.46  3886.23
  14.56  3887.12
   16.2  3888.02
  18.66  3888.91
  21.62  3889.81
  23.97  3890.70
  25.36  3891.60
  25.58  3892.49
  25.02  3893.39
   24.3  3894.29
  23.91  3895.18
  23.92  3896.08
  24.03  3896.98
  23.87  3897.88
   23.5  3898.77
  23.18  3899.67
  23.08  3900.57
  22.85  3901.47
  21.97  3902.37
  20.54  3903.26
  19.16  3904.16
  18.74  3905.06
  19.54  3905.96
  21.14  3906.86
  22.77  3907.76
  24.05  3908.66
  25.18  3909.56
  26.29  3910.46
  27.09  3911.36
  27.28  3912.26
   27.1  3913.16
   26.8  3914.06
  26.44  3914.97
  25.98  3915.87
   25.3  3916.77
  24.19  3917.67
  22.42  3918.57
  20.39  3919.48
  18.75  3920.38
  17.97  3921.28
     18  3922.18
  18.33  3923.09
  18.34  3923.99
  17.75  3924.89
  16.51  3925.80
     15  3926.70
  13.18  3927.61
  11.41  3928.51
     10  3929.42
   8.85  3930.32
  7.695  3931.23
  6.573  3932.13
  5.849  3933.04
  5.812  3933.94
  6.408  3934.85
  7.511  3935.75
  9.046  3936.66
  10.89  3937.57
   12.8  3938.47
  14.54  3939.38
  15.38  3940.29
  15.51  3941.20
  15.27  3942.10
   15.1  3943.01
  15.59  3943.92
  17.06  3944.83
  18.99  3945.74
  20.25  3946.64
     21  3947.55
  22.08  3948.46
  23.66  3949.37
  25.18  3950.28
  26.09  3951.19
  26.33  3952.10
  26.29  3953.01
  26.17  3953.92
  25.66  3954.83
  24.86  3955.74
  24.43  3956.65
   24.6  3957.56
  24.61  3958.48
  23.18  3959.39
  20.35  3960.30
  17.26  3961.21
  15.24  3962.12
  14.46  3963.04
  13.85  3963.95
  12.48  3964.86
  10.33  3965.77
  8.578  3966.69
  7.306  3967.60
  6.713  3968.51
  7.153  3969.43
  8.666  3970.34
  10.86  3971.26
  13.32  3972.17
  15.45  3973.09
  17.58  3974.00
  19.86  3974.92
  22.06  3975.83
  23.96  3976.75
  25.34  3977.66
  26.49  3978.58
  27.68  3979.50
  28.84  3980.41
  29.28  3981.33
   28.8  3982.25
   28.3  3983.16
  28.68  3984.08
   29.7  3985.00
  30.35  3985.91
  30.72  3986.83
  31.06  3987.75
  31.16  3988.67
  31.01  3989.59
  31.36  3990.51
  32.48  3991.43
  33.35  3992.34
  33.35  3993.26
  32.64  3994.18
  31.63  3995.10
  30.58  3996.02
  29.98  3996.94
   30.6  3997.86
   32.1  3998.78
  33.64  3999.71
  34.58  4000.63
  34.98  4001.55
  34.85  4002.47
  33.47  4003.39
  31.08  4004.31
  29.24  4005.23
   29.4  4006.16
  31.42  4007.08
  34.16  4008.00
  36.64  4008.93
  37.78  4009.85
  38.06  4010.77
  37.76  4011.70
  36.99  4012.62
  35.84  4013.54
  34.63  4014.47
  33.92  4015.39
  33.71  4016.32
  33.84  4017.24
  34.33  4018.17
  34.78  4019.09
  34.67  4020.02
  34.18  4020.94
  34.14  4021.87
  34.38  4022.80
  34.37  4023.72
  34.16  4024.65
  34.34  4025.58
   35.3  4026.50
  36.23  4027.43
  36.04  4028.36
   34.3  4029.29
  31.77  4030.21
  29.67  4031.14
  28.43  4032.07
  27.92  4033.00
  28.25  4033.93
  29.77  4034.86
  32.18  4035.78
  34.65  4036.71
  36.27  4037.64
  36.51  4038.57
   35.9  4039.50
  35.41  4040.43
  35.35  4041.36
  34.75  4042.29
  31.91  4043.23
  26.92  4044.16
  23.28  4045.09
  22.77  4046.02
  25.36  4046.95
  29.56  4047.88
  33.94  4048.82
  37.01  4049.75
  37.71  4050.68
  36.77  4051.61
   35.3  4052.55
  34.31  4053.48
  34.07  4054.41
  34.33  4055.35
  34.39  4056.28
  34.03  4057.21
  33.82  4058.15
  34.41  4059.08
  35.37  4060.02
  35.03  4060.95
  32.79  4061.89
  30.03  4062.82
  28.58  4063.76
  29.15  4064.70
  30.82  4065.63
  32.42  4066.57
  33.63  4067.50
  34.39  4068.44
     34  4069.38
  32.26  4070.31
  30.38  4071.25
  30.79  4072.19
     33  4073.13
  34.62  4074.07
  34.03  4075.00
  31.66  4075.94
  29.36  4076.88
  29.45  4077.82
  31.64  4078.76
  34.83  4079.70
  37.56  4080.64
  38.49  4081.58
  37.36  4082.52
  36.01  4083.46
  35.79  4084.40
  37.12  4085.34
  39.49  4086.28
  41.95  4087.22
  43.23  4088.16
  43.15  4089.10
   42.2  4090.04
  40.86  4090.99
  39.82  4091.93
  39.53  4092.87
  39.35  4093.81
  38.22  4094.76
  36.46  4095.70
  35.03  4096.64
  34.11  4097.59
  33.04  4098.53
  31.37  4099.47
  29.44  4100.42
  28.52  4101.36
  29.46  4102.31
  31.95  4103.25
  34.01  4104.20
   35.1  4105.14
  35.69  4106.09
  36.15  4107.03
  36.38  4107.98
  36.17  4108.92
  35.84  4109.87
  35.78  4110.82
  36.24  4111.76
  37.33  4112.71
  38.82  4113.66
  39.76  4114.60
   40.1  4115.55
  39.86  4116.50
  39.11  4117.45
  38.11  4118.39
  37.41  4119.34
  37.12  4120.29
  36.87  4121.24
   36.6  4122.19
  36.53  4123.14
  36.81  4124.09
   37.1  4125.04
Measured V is 1.88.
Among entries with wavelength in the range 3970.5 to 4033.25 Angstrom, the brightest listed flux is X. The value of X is 38.06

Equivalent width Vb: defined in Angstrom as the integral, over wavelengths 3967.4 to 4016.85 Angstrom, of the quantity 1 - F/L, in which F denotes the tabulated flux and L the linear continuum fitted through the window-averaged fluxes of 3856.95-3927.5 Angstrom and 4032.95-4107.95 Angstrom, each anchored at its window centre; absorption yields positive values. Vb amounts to -0.2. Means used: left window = 20.7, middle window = 28.5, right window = 34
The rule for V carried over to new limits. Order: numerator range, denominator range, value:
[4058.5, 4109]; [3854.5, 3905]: 1.92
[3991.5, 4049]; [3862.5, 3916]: 1.63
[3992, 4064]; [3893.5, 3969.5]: 1.86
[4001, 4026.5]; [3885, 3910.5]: 1.67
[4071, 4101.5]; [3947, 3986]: 1.84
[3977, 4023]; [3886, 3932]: 1.63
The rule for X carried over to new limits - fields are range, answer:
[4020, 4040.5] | 36.51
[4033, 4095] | 43.23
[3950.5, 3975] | 26.33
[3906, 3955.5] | 27.28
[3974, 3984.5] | 29.28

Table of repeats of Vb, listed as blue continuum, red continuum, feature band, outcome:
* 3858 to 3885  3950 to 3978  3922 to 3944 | 7.4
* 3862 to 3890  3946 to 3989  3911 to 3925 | -1.7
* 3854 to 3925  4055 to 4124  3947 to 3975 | 8.3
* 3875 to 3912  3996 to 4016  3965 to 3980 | 7.2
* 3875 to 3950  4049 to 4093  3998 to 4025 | -4.9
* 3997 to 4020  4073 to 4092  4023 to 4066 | 3.2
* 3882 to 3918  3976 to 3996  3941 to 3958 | 3.1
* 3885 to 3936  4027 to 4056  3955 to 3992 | 6.3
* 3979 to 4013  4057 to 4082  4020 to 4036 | -0.2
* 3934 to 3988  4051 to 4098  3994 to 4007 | -3.8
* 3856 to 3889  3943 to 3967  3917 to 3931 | 2.1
